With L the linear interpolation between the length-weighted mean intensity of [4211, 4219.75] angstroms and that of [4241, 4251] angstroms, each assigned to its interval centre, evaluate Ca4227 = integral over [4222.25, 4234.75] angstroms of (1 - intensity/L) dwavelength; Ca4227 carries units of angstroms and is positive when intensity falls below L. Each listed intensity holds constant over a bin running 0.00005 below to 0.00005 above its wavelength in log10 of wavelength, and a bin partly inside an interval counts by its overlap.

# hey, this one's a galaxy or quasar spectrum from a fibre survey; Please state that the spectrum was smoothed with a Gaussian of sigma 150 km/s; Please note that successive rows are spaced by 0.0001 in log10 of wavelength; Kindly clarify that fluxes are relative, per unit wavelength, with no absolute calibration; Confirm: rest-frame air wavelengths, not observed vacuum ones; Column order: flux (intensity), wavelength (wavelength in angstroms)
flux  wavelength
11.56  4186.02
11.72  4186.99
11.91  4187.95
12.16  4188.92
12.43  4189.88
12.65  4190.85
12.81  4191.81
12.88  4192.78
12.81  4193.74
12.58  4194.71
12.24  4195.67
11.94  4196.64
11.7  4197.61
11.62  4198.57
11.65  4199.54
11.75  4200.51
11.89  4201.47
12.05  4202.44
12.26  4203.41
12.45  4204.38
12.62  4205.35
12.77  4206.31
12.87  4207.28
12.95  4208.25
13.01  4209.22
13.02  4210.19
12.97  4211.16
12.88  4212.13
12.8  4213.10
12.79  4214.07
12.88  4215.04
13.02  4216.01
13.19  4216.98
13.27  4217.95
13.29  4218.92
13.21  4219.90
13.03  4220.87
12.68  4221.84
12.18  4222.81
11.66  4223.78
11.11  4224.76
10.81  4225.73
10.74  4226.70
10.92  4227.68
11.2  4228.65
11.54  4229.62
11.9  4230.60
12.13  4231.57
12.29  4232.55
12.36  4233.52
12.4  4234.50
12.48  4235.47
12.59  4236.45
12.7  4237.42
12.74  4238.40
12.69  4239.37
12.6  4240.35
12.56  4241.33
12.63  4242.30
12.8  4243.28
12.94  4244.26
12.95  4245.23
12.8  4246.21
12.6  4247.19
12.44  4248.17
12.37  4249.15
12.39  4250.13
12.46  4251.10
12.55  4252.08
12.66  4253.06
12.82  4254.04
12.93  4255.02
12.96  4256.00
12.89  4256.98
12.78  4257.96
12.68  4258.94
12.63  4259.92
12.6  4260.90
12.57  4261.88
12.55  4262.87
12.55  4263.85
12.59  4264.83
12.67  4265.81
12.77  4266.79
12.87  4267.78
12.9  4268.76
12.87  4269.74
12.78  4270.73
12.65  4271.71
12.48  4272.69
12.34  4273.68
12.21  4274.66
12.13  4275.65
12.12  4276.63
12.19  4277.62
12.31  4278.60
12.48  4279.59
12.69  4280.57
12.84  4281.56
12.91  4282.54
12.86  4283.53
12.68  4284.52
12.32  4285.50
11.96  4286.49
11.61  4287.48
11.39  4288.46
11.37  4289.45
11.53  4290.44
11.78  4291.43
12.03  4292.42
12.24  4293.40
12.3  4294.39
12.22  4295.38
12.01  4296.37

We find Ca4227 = 1.2 angstroms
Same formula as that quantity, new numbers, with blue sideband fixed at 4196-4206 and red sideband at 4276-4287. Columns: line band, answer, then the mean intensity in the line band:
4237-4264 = -0.8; 12.7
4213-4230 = -0.1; 12.2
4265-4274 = -0.2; 12.7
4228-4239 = 0.0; 12.2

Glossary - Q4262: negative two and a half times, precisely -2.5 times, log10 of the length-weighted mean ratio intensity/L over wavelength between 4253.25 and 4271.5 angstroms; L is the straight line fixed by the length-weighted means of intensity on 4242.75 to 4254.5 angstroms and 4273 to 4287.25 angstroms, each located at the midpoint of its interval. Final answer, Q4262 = -0.017 mag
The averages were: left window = 12.6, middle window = 12.7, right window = 12.4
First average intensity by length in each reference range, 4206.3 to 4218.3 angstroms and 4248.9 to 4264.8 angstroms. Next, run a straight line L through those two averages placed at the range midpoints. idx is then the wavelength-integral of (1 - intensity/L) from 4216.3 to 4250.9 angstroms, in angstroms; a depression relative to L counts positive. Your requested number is 1.2 angstroms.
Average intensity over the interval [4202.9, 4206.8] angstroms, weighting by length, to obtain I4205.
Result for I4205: 12.5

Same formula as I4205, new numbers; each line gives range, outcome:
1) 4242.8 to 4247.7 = 12.8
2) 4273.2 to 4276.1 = 12.2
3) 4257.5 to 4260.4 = 12.7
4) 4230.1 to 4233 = 12.1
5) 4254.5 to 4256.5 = 12.9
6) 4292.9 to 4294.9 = 12.3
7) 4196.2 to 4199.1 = 11.7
